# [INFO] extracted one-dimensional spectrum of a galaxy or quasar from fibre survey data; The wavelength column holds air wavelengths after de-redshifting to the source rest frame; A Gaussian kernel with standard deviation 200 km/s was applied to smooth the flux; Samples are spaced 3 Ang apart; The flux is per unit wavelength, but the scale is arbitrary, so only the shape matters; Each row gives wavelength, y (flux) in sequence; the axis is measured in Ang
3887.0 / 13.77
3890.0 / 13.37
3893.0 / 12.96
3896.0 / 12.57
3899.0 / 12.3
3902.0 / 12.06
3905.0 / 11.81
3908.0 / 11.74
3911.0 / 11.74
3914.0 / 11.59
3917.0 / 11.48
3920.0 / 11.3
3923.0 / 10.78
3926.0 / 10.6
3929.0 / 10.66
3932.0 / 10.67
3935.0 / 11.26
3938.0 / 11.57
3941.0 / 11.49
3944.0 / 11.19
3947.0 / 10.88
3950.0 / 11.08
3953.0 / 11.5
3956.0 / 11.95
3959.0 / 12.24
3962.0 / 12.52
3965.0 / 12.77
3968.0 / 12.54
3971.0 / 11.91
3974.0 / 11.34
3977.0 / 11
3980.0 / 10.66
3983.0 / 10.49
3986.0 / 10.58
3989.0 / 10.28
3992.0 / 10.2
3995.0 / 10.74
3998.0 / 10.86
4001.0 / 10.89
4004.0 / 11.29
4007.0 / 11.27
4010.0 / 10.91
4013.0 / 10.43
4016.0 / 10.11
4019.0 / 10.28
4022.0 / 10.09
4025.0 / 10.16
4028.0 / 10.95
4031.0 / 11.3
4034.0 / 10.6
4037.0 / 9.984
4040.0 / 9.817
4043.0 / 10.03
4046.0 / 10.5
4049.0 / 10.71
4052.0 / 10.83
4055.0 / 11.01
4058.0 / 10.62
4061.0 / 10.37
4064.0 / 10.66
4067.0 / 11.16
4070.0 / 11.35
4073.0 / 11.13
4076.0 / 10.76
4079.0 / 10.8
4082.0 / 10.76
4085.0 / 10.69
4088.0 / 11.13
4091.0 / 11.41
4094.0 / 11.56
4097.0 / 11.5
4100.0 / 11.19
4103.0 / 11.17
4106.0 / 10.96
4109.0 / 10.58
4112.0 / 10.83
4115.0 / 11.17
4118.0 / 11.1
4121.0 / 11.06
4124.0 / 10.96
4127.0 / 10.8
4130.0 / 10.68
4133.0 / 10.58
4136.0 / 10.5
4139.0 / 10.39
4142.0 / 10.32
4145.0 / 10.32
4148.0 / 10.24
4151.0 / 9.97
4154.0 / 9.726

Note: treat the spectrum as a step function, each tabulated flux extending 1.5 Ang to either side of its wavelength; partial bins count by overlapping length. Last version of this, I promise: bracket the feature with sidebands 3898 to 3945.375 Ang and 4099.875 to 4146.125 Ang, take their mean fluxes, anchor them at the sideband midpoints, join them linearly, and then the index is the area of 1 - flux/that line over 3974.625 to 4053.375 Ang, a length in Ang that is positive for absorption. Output 3.7 Ang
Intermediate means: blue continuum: 11.4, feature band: 10.6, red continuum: 10.8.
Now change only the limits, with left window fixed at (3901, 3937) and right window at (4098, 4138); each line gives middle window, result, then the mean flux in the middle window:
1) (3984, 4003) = 0.9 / 10.6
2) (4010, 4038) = 1.6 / 10.5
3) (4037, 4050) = 1.0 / 10.2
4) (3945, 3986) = -1.3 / 11.6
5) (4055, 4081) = 0.3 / 10.9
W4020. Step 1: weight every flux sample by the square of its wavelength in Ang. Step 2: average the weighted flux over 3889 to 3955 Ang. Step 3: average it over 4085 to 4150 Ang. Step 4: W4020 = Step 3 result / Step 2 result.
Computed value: 1.0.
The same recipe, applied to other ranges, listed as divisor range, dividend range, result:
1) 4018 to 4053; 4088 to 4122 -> 1.10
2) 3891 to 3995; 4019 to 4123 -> 1.01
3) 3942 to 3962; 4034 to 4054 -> 0.94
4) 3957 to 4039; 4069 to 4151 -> 1.05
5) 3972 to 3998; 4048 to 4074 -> 1.06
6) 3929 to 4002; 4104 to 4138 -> 1.04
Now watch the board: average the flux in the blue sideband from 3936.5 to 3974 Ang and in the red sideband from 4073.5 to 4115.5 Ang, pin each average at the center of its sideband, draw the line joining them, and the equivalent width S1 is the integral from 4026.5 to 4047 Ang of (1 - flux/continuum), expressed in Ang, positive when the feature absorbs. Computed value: 1.6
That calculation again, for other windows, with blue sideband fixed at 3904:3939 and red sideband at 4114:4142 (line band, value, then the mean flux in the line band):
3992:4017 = 0.61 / 10.8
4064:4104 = -0.85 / 11.1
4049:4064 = 0.32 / 10.7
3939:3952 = 0.01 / 11.2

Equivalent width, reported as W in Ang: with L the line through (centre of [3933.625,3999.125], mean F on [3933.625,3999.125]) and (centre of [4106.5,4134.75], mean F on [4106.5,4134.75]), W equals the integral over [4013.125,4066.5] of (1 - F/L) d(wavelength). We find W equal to 3.0 Ang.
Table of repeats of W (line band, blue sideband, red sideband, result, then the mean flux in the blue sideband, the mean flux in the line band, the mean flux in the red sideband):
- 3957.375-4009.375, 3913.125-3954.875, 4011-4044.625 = -2.6 Ang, 11.1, 11.3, 10.4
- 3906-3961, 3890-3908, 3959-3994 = 2.6 Ang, 12.4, 11.3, 11.3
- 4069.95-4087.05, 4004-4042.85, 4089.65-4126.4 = 0.0 Ang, 10.5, 10.9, 11.1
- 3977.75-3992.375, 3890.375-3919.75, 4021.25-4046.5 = 0.7 Ang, 12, 10.5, 10.4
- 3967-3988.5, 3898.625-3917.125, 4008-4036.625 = -0.2 Ang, 11.8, 11.1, 10.5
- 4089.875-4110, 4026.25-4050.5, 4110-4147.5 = -1.1 Ang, 10.5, 11.2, 10.7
